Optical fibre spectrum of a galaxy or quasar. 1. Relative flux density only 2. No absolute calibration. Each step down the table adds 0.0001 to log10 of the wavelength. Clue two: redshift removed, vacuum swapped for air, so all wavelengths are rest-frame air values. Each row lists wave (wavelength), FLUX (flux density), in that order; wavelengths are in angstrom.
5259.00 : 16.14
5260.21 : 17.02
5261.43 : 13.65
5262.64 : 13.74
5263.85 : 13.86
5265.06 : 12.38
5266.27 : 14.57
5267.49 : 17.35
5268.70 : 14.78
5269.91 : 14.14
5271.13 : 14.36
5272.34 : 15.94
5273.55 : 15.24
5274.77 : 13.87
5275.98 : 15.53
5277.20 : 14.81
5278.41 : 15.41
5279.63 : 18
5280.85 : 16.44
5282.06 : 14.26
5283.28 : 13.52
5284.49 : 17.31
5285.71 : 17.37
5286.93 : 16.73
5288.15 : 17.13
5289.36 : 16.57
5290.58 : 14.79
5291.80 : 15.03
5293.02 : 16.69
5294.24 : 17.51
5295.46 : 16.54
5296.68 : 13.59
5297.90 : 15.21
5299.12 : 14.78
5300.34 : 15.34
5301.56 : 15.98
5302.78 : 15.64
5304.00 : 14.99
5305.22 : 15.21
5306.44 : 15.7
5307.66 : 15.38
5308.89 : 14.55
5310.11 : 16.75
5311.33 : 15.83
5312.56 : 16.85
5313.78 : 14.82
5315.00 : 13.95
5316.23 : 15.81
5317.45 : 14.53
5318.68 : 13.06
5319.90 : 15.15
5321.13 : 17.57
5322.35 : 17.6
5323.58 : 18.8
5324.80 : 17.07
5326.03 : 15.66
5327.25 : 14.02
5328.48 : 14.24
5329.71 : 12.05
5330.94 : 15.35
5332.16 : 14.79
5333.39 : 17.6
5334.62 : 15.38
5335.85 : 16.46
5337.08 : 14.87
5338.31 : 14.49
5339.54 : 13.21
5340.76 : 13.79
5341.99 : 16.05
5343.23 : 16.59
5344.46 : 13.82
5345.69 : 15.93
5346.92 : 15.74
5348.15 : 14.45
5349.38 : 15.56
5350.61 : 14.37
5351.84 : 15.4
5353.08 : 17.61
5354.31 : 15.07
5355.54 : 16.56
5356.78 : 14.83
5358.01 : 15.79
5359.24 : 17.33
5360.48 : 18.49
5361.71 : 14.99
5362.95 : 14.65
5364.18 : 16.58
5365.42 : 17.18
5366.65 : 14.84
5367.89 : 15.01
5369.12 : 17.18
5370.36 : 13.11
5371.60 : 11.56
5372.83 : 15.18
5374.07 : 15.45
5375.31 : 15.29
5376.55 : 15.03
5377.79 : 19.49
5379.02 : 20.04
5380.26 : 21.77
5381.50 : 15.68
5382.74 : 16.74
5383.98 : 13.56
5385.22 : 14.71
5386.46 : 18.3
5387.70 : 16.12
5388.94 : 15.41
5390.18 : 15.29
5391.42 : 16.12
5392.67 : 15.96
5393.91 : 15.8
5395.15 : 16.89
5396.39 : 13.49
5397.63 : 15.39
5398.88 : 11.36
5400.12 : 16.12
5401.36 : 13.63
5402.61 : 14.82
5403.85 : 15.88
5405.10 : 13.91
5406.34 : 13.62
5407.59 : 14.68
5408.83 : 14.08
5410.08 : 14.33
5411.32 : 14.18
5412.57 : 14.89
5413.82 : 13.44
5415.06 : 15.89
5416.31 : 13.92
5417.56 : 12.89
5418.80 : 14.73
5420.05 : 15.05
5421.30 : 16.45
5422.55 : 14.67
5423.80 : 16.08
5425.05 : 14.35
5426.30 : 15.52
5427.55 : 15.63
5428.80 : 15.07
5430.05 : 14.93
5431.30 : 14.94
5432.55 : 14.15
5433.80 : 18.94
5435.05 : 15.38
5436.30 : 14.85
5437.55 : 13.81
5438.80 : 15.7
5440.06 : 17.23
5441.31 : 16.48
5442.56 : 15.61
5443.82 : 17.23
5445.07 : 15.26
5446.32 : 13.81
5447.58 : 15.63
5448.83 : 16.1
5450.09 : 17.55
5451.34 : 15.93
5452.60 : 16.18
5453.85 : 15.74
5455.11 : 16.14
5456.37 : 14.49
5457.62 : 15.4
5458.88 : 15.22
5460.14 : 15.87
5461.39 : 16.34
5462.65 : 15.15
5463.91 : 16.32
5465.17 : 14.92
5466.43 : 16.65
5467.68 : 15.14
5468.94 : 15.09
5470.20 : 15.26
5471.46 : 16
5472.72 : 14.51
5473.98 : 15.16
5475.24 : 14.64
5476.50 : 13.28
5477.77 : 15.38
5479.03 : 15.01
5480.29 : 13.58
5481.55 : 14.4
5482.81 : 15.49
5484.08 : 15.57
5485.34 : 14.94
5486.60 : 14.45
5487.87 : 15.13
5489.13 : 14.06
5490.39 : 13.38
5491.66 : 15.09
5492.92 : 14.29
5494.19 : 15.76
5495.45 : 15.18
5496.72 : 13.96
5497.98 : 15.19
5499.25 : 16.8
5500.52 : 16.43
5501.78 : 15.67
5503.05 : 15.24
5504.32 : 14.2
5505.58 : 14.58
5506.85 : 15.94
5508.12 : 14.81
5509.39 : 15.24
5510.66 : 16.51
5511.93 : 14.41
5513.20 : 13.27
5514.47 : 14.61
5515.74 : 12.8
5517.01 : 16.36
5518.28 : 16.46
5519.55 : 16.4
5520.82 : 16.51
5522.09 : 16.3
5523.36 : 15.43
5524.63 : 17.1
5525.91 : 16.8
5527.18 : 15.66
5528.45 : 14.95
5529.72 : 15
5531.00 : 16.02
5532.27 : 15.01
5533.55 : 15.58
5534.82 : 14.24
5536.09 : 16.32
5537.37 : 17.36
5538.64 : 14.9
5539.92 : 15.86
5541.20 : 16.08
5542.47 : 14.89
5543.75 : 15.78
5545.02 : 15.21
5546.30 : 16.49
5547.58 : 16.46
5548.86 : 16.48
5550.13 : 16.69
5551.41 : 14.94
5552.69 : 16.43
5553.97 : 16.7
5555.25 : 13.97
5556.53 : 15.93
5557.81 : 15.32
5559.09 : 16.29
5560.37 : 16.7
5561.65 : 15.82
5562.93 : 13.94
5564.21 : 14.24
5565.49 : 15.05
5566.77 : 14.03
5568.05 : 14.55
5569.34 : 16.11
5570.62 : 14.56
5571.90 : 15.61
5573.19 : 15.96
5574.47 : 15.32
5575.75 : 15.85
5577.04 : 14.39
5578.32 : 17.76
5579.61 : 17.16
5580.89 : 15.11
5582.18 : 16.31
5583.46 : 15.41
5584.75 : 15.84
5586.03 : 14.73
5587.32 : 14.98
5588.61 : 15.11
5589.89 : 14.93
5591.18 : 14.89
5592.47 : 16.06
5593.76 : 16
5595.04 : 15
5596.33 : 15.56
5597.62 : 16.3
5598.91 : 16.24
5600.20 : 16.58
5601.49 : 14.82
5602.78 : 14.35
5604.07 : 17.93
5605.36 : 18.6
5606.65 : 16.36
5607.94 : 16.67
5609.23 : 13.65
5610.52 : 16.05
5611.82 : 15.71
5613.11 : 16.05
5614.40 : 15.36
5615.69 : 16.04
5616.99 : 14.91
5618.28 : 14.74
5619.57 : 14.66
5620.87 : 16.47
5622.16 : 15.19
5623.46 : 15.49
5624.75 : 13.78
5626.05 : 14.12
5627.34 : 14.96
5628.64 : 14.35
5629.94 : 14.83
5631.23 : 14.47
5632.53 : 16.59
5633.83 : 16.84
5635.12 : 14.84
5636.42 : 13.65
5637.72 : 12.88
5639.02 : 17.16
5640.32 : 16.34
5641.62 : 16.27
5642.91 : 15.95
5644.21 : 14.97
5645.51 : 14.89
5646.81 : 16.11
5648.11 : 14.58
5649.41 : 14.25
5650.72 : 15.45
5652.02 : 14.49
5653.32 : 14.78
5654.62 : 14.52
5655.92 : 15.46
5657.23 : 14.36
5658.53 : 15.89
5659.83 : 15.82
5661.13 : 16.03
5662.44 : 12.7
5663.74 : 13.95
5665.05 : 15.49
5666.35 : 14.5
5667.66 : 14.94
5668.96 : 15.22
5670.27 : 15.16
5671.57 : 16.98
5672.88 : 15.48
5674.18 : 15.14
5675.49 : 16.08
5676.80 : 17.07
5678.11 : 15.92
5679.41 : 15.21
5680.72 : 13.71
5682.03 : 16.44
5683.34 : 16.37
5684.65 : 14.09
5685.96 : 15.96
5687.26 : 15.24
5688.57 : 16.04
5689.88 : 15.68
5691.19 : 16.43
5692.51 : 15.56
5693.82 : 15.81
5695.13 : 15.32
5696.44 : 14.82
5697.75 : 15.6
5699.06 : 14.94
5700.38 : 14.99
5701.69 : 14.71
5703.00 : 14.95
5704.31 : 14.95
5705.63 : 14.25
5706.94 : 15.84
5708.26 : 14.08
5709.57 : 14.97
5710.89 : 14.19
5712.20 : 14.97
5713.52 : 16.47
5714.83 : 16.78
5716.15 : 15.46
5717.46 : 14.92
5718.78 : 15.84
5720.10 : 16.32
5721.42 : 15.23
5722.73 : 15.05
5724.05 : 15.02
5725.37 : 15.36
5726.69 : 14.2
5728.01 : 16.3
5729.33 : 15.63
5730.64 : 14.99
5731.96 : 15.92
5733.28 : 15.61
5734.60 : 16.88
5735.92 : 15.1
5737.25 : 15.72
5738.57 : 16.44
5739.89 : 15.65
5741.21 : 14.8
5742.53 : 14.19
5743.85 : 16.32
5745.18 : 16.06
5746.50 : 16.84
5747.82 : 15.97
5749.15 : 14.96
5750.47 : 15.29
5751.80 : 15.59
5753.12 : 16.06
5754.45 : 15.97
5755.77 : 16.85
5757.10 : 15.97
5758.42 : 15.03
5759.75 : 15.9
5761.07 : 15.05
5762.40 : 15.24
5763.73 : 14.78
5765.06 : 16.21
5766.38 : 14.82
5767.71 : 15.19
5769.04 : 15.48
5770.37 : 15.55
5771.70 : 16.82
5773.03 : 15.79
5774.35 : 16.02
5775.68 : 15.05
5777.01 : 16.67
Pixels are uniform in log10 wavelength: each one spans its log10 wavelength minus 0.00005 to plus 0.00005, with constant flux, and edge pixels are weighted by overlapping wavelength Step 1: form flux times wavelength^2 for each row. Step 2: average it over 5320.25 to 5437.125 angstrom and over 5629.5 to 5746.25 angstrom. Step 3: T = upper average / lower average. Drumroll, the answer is 1.1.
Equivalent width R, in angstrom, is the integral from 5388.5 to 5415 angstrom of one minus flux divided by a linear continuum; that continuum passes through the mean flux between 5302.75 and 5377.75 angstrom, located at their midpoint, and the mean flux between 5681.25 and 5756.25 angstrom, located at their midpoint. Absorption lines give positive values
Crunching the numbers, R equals 1.2 angstrom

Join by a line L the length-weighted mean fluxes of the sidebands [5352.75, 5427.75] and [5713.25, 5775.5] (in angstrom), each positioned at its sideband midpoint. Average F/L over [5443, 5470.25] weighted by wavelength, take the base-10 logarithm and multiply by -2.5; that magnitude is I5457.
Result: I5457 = -0.02 mag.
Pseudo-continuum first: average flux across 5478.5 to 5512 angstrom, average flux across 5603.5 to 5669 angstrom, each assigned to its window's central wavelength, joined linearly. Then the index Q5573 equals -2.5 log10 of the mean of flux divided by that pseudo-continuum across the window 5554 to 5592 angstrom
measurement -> -0.02 mag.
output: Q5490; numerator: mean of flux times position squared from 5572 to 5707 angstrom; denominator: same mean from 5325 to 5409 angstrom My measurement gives 1.1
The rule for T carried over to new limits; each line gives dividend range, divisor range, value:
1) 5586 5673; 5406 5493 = 1.08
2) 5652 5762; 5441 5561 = 1.07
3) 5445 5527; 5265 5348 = 1.06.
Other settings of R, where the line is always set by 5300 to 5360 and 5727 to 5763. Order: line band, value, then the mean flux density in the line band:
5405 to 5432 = 1.41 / 14.7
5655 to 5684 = 0.57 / 15.4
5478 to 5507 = 1.12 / 15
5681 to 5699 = 0.11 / 15.6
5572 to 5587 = -0.16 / 15.8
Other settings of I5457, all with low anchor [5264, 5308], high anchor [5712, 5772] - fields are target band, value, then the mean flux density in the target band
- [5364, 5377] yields 0.03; 15.1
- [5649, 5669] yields 0.05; 14.9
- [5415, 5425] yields 0.05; 14.9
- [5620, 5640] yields 0.04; 15.1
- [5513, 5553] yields -0.01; 15.7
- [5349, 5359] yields -0.01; 15.7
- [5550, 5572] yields 0.02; 15.3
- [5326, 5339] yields 0.04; 14.9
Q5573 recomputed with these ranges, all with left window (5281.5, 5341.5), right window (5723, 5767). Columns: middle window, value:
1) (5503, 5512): 0.028 mag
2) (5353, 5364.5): -0.042 mag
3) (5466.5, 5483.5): 0.045 mag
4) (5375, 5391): -0.083 mag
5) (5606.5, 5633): 0.024 mag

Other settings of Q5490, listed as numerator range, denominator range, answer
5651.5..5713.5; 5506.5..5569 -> 1.03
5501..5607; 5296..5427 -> 1.09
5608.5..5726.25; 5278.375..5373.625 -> 1.11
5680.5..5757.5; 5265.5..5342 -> 1.16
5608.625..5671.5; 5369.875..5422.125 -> 1.08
